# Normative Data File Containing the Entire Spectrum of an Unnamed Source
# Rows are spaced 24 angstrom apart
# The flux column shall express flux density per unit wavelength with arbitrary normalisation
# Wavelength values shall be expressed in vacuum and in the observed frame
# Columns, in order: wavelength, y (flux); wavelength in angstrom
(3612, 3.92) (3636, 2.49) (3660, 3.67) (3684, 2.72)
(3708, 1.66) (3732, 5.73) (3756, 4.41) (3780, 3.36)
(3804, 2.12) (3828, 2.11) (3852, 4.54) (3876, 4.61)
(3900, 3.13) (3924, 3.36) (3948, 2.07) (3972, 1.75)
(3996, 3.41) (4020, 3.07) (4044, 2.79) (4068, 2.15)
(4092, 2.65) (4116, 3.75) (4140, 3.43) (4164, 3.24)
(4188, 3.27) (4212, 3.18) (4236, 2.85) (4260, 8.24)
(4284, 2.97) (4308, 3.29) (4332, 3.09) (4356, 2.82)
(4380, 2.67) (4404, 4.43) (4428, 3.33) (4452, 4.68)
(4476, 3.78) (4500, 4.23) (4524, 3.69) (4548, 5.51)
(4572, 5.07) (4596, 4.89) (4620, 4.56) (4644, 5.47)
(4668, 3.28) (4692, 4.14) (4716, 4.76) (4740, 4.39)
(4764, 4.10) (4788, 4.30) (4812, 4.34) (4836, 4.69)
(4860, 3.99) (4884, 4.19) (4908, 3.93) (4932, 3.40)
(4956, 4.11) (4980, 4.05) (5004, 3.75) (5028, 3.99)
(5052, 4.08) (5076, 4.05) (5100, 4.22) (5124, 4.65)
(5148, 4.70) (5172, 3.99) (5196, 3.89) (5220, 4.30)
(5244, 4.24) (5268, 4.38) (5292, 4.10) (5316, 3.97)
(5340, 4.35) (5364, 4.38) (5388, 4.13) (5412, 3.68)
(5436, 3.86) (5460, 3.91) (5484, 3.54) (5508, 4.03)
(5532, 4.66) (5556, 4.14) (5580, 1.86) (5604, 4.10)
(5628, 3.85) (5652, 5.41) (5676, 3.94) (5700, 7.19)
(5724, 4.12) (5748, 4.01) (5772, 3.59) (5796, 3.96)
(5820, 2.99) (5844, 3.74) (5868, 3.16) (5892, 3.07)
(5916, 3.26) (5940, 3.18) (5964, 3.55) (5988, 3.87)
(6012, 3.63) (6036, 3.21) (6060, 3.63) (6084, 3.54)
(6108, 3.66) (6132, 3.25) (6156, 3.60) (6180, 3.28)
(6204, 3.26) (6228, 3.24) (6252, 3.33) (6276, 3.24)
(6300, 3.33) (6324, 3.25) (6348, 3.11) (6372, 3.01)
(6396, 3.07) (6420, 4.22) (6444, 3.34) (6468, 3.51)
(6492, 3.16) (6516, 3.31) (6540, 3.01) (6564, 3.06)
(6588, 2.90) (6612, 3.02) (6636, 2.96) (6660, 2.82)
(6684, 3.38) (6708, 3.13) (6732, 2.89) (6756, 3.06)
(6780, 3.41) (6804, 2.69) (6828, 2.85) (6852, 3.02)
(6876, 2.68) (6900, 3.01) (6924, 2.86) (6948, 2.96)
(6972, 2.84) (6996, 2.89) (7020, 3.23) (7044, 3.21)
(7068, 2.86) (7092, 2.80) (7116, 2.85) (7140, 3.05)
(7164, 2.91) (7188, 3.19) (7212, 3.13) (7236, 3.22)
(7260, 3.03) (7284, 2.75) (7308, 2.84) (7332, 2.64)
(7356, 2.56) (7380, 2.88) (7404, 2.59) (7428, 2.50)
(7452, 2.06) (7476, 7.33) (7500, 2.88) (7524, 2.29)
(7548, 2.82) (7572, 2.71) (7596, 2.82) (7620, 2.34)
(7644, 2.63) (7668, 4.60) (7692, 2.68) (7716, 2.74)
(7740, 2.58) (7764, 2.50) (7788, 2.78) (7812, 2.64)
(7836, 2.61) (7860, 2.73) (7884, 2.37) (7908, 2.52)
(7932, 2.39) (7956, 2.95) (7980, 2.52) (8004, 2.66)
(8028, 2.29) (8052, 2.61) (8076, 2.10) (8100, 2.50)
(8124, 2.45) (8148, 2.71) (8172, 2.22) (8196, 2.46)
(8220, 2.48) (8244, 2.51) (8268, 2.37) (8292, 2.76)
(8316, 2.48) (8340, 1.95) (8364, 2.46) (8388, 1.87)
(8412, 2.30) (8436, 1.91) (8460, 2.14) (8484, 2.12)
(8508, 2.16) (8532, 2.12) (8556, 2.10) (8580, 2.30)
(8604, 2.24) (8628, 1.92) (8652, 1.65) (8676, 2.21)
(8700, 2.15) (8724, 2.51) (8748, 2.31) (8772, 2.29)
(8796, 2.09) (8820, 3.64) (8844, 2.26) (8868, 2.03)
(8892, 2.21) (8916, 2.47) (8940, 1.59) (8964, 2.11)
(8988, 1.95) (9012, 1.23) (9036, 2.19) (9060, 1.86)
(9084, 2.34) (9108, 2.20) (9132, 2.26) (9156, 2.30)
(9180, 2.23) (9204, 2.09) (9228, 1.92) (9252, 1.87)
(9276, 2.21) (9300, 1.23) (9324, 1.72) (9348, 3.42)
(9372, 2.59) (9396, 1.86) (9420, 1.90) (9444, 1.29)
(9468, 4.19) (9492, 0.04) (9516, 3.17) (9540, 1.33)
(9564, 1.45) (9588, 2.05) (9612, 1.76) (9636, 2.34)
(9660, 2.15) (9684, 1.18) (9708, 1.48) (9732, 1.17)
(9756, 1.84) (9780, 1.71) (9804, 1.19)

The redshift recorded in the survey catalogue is 0.14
